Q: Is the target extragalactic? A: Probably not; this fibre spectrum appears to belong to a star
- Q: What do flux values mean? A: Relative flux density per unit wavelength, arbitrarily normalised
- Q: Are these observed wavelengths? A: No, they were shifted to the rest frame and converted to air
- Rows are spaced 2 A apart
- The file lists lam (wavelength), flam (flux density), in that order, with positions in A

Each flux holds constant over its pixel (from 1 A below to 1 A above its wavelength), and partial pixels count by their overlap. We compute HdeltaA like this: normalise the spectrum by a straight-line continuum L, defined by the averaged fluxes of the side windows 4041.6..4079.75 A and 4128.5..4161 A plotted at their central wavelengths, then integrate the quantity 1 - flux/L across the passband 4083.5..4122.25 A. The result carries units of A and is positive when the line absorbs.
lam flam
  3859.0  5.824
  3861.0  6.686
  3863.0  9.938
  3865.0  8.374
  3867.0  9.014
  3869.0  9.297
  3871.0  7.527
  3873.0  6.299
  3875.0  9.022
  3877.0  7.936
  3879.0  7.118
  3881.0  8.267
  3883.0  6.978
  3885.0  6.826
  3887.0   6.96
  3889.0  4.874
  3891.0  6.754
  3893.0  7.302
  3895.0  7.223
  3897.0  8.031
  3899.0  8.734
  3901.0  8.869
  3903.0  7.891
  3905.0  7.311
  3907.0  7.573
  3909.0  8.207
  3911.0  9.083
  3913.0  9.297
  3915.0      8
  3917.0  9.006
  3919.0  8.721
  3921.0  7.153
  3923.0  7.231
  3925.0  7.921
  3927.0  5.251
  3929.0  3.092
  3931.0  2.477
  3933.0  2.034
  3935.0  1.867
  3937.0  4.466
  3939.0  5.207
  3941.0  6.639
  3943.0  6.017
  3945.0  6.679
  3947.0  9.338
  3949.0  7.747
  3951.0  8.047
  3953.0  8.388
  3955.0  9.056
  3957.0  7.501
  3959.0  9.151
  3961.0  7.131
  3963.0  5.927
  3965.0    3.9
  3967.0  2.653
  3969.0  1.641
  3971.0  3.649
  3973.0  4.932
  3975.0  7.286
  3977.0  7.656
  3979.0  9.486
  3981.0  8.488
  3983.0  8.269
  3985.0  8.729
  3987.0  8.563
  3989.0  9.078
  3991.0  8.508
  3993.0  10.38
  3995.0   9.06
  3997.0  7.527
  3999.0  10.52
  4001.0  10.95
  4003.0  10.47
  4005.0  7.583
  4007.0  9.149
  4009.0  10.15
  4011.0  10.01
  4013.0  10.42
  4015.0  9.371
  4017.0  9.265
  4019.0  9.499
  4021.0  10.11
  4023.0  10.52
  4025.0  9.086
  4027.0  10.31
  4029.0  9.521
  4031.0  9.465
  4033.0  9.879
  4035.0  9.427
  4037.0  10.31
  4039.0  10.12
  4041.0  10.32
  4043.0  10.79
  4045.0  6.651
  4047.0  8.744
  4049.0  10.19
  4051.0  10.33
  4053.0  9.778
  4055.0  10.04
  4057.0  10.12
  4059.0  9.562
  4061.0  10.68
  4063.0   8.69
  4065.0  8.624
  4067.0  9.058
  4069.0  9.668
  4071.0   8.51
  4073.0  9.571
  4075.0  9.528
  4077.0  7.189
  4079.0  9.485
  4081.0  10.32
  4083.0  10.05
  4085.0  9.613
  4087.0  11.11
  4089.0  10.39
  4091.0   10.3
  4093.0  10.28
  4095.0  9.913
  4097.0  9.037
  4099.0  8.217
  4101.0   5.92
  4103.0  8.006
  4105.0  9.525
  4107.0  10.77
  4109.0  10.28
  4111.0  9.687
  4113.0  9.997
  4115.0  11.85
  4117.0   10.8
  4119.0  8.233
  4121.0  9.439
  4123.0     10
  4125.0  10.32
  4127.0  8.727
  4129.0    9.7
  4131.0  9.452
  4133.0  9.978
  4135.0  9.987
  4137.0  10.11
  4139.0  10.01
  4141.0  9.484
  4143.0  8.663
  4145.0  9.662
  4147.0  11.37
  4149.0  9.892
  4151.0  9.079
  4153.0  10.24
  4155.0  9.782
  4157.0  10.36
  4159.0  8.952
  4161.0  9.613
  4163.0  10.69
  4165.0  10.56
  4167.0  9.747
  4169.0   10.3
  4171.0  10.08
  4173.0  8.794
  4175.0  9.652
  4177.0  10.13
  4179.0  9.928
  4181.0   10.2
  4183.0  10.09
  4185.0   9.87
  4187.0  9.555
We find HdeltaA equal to -0.4 A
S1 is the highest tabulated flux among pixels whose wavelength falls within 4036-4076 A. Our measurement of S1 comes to 10.79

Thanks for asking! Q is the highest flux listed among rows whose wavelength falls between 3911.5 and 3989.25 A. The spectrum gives 9.486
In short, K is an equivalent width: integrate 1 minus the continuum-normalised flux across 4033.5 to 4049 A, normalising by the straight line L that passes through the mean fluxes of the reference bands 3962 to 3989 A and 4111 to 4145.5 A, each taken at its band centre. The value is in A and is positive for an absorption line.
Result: -3.40 A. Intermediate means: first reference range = 6.35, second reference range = 9.79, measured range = 9.54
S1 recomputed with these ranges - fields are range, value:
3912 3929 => 9.297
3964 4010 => 10.95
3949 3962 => 9.151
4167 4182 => 10.3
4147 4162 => 11.37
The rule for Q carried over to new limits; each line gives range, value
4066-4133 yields 11.85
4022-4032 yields 10.52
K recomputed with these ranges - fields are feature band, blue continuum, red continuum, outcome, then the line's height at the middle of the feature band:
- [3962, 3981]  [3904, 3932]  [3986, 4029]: 7.10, 8.59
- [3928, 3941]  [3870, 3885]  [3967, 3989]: 6.67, 7.11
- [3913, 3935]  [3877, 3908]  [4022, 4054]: 5.08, 7.9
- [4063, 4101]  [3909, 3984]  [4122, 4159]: -2.45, 8.81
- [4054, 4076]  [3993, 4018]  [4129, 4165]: 0.53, 9.69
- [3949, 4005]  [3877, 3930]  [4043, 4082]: 4.59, 8.33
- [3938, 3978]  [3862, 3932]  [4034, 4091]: 8.95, 8.3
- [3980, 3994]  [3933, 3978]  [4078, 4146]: -4.30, 6.77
